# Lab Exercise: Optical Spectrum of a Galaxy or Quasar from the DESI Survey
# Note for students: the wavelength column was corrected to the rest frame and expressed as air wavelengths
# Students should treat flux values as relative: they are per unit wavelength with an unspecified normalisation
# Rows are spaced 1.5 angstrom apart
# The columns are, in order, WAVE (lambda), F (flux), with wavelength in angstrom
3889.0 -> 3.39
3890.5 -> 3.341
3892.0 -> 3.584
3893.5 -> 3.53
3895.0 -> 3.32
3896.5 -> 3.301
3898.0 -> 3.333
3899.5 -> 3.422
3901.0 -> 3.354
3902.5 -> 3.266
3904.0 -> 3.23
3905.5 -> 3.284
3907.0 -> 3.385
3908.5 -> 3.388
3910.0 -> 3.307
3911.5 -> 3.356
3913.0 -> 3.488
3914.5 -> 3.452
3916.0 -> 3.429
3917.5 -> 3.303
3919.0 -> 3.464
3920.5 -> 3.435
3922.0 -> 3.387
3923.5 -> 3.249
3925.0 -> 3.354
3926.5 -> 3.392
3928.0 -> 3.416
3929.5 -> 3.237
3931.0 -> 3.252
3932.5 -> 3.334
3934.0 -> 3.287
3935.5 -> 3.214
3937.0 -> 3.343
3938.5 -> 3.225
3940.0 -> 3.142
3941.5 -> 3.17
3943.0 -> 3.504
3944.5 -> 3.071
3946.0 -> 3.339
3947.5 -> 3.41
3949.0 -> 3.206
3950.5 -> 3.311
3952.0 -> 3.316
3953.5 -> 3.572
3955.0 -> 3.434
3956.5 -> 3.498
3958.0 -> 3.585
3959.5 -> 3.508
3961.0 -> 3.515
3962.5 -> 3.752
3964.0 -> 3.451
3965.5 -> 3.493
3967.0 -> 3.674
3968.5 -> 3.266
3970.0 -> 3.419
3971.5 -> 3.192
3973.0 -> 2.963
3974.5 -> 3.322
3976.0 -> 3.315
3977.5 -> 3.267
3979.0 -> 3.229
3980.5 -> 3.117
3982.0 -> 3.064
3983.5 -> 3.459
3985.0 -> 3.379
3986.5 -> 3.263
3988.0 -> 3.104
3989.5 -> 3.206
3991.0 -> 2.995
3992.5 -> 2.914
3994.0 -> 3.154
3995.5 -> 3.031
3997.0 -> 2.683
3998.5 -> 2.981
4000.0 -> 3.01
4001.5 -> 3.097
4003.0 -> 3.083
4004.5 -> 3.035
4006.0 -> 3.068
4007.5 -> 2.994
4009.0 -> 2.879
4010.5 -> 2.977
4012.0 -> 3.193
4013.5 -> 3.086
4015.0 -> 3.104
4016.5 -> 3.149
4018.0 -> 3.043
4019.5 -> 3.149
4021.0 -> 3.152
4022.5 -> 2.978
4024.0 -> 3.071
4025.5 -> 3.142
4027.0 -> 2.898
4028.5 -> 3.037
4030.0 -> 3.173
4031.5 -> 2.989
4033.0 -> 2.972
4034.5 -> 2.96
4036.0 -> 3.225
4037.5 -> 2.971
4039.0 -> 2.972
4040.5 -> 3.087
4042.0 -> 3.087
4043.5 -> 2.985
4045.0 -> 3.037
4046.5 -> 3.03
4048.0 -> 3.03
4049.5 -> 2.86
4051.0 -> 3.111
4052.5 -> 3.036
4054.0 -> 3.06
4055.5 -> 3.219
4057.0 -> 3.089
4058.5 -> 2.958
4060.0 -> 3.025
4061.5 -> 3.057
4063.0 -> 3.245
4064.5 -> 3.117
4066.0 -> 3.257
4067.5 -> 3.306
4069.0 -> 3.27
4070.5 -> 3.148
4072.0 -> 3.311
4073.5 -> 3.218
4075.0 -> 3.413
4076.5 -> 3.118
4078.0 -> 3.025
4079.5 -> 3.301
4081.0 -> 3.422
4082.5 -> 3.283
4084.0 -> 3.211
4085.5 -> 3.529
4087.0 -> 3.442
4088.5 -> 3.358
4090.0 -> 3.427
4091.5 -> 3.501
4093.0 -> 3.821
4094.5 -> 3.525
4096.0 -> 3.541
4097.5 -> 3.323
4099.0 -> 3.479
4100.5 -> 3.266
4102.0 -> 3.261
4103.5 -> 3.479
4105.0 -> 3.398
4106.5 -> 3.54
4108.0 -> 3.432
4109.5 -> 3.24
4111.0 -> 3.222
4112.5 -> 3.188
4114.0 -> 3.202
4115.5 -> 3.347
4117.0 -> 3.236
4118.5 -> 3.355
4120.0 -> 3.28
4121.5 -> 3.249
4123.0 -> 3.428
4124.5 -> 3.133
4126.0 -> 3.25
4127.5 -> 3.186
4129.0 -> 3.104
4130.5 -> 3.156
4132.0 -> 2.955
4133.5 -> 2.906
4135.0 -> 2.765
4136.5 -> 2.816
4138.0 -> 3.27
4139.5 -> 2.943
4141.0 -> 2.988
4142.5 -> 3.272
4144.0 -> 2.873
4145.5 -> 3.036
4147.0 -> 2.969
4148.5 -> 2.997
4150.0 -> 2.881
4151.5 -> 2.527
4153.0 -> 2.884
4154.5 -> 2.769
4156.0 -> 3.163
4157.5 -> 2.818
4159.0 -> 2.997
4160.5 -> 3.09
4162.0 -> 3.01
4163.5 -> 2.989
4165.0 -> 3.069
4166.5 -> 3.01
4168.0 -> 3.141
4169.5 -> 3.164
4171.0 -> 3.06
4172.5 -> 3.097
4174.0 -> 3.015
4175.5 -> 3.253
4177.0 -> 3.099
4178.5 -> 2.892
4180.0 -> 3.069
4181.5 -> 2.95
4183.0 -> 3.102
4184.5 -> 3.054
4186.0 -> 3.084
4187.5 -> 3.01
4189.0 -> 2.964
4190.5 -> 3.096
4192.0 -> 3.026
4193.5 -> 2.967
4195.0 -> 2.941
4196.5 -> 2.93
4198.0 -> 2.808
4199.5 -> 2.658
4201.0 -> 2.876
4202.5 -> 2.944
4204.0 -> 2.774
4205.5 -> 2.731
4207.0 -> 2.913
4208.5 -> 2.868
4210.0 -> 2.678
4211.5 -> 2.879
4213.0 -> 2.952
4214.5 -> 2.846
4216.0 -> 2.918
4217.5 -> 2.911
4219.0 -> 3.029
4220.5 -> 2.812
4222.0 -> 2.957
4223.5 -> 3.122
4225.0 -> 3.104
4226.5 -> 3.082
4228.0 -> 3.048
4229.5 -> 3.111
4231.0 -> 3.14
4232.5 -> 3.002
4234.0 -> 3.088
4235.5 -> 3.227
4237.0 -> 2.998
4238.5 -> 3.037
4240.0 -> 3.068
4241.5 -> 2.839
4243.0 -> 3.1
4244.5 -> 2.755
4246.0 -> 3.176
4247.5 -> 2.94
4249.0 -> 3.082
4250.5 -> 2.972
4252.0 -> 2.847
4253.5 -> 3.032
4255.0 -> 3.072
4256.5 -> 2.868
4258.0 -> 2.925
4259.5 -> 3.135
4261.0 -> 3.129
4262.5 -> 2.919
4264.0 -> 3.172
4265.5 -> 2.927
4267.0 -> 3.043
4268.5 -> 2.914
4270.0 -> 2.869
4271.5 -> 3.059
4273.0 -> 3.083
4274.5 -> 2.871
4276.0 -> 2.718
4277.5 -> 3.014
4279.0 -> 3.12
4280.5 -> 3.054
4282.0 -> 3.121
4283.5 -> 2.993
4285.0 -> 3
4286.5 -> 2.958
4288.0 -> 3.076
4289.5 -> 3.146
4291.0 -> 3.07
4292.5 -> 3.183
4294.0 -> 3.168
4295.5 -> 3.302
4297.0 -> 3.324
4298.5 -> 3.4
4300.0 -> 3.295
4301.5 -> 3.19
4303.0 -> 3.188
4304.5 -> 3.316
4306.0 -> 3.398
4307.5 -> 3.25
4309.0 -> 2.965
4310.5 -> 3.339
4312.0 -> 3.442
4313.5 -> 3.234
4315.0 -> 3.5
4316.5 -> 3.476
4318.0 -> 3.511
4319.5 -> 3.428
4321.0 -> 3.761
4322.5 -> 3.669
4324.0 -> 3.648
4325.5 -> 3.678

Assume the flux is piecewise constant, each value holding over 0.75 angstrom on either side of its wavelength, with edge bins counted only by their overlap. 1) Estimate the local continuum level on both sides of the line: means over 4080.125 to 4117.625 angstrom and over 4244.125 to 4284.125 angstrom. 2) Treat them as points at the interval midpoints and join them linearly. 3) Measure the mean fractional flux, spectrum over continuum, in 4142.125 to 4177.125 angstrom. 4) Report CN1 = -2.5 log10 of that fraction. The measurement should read 0.083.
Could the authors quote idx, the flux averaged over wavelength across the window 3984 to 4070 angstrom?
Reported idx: 3.07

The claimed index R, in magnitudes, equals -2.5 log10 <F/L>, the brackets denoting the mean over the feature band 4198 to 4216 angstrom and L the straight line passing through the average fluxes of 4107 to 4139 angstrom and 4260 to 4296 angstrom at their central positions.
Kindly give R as 0.10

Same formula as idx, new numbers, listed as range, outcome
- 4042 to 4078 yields 3.12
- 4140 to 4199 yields 3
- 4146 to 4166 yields 2.94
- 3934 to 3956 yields 3.31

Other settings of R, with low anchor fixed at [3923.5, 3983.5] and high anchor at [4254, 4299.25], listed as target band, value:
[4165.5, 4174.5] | 0.02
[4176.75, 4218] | 0.07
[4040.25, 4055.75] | 0.07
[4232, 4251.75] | 0.02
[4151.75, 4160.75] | 0.08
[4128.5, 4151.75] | 0.07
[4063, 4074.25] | 0.00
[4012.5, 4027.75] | 0.07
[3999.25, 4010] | 0.09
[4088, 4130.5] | -0.05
